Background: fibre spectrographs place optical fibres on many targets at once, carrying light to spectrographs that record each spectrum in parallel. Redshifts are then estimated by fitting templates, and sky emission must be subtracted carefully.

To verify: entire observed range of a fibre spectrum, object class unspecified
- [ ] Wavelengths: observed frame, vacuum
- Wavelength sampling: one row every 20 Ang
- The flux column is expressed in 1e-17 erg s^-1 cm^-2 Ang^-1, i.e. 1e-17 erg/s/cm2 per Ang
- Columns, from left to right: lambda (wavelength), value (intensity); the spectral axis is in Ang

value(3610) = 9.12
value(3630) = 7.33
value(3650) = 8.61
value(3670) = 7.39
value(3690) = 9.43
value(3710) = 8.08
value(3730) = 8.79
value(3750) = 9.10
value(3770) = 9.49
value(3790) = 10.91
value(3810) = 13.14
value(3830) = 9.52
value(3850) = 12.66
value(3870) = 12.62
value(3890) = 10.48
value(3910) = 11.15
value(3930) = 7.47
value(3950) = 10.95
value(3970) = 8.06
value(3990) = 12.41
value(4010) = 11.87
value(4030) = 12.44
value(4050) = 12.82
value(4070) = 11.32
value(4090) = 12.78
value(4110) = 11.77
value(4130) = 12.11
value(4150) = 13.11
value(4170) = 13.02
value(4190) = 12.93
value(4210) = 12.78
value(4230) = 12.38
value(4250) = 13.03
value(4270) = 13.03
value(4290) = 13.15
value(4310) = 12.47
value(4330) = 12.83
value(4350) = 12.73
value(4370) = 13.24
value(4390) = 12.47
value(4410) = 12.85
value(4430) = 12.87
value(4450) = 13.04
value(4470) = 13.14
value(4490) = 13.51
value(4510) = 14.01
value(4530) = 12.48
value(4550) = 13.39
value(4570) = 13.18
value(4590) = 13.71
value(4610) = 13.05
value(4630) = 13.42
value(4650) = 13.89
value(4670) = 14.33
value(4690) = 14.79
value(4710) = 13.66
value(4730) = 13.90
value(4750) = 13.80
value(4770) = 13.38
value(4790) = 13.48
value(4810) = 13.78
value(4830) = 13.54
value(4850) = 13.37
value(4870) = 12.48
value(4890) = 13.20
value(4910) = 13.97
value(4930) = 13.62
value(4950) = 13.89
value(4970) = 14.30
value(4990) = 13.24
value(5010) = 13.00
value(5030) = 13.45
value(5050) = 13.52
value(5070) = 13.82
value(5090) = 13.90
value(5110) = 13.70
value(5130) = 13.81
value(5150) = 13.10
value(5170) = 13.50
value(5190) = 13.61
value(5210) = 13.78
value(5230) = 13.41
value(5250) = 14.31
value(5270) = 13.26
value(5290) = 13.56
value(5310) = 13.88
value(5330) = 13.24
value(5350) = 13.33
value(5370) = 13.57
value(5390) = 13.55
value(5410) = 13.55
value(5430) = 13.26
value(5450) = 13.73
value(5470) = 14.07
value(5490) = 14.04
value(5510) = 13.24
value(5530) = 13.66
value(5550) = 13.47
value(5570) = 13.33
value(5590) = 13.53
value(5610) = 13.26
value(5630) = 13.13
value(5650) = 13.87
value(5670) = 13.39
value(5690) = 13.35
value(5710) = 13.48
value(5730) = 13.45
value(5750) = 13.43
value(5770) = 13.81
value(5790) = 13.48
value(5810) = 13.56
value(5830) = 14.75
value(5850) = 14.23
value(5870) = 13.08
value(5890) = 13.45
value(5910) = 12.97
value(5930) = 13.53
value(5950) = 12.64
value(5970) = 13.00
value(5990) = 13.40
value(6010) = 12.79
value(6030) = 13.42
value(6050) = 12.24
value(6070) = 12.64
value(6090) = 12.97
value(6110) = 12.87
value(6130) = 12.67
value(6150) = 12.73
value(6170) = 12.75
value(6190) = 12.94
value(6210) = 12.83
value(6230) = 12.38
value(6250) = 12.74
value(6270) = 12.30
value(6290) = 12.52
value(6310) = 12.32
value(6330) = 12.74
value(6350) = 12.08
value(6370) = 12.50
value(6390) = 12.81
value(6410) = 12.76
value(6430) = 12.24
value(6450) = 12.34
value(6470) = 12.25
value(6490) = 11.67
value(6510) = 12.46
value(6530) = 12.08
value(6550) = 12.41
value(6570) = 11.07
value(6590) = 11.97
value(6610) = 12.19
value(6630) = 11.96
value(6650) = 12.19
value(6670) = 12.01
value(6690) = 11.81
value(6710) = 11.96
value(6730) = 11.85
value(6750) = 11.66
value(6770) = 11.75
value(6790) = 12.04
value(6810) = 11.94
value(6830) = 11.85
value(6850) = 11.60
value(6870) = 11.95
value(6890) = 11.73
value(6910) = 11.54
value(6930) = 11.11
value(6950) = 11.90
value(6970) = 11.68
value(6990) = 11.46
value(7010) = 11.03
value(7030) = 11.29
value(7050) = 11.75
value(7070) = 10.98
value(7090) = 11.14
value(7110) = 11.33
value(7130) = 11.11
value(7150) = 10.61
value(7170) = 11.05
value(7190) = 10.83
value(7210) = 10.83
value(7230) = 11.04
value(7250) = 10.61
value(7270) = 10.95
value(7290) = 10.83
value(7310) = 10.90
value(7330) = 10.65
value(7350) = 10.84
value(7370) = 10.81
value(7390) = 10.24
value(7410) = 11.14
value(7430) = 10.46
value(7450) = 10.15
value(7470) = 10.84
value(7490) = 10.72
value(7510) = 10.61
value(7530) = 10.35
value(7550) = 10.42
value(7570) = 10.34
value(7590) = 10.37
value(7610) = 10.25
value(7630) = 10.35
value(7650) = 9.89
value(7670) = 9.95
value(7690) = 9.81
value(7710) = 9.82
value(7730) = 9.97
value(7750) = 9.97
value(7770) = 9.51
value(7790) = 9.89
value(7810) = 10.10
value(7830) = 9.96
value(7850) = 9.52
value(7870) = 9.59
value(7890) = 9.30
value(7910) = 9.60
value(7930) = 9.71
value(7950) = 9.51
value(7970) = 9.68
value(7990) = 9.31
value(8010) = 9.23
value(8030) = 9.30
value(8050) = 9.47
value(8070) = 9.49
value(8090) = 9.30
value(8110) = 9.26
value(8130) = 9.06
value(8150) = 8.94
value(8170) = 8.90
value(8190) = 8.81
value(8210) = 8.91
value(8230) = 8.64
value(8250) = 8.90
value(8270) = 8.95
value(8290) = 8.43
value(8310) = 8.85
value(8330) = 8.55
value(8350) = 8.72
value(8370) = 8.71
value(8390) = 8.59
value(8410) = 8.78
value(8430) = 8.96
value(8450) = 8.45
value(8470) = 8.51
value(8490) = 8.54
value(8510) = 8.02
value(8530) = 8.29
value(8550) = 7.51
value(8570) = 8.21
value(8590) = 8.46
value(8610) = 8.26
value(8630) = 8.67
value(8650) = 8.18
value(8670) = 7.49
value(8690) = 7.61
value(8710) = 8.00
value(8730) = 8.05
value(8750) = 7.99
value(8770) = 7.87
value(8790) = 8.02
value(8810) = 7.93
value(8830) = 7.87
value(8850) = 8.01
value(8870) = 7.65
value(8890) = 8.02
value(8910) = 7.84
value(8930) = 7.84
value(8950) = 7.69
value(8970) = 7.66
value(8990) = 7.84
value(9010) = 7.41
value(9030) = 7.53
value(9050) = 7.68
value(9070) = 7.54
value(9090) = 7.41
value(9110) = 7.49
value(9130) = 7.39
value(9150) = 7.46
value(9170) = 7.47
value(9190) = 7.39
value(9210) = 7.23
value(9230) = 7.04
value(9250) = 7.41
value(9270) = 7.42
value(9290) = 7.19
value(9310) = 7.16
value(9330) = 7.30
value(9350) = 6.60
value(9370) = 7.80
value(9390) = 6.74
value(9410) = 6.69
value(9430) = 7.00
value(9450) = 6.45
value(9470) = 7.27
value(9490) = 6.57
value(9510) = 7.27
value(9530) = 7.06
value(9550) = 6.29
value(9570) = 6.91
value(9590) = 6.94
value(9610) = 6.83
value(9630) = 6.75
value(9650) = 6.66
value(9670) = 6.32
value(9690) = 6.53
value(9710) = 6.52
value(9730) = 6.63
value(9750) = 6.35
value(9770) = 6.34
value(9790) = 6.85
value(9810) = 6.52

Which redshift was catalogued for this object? 0.000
